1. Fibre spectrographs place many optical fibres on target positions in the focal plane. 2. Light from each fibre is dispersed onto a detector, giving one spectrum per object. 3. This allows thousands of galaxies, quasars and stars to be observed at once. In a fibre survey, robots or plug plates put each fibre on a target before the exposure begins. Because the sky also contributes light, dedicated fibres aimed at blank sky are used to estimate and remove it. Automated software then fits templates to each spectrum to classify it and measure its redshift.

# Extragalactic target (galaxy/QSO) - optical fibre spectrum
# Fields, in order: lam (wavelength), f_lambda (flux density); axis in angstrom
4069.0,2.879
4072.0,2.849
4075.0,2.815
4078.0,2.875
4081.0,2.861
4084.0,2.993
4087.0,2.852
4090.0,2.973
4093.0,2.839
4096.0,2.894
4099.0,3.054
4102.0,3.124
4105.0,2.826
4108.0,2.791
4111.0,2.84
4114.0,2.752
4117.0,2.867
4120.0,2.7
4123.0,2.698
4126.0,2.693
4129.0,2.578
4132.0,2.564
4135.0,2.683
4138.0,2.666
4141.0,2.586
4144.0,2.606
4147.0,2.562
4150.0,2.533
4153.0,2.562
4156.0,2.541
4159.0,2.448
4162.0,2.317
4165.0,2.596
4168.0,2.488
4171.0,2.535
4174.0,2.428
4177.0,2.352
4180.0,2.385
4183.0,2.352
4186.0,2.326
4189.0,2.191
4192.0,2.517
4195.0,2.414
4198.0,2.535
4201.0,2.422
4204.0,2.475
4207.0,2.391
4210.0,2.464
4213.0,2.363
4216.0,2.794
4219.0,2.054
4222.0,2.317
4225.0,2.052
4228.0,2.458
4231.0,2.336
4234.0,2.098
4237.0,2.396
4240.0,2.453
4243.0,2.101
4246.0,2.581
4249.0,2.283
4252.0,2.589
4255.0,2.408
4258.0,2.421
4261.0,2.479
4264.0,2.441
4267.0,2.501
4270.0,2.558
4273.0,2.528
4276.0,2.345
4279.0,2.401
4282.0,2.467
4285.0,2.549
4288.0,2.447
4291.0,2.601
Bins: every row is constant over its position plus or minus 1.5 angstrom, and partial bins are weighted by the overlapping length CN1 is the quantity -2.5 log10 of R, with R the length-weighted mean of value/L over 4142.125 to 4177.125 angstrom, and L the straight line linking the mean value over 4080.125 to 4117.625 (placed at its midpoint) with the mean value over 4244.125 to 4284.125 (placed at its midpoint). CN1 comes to 0.10 mag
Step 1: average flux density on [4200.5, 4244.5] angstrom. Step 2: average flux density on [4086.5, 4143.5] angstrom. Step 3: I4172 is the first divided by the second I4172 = 0.8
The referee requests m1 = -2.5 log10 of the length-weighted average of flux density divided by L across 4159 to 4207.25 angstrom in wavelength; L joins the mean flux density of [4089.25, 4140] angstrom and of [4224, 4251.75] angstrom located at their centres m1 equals 0.048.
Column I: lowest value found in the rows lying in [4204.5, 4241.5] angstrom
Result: 2.052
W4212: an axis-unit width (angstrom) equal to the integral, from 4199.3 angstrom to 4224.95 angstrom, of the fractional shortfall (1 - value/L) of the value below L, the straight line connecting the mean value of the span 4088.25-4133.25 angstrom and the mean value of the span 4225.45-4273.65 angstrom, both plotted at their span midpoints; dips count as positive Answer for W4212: 1.3 angstrom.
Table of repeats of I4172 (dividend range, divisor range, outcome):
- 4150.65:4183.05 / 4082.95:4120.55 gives 0.85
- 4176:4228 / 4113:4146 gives 0.89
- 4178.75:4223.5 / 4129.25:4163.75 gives 0.94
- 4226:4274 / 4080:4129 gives 0.85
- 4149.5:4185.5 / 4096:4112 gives 0.84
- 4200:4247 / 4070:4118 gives 0.82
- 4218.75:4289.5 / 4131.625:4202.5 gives 0.96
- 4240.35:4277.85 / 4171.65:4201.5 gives 1.02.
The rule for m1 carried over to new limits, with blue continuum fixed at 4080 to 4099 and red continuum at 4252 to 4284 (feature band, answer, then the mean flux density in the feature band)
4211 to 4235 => 0.116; 2.32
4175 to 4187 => 0.140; 2.36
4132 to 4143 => 0.065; 2.63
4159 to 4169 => 0.110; 2.46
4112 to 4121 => 0.025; 2.78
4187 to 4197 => 0.119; 2.38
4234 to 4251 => 0.081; 2.35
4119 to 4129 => 0.059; 2.68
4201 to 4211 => 0.078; 2.44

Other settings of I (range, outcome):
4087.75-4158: 2.533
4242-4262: 2.101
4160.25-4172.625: 2.317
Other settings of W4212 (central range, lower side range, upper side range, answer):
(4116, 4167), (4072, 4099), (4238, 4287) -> 2.9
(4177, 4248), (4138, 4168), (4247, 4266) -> 3.2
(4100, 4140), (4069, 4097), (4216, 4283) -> 0.3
